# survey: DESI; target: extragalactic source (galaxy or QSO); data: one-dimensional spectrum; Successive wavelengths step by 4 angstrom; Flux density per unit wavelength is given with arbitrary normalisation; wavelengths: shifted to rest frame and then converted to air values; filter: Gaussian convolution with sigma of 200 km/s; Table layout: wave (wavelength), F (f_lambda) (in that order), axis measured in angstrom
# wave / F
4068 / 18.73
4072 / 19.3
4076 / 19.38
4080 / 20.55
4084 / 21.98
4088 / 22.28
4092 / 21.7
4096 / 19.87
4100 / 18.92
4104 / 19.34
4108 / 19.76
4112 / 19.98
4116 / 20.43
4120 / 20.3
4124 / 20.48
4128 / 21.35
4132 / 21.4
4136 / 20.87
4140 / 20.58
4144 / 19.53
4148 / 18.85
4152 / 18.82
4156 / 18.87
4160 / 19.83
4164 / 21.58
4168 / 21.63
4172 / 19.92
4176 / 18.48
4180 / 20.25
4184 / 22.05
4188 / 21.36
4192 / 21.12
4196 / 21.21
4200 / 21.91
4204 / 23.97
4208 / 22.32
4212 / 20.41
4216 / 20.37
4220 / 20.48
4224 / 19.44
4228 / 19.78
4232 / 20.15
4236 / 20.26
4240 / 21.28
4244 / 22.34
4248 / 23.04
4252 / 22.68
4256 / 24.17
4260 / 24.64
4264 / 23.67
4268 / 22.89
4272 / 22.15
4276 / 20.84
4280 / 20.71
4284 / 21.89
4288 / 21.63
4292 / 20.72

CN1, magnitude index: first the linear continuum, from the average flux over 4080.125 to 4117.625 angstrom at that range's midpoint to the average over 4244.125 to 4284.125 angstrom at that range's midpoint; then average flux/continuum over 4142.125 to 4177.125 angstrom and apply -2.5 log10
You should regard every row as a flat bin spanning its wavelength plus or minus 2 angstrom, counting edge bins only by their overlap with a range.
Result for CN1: 0.08 mag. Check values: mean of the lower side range 20.5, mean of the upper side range 22.7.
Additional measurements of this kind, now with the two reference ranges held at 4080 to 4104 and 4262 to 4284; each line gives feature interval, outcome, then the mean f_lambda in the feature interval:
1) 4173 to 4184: 0.078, 19.9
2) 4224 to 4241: 0.080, 20.2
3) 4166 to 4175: 0.042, 20.5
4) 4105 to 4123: 0.045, 20.1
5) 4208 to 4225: 0.061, 20.5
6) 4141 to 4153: 0.105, 19.2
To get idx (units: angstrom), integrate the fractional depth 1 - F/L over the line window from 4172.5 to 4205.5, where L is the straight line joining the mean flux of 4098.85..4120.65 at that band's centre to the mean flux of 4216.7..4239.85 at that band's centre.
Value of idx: -1.92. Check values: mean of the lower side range 19.8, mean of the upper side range 20.1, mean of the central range 21.2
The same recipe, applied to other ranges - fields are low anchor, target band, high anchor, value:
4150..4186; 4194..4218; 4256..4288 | -0.80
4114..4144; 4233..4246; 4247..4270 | 1.08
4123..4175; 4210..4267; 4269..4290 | -1.40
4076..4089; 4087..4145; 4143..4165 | -0.12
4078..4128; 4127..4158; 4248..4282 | 1.54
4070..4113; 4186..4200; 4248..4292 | 0.13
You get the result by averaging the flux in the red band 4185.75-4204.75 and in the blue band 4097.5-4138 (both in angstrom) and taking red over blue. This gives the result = 1.07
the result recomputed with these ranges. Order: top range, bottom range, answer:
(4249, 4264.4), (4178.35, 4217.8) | 1.10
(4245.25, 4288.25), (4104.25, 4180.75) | 1.12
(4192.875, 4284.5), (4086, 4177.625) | 1.08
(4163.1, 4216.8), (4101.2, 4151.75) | 1.05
